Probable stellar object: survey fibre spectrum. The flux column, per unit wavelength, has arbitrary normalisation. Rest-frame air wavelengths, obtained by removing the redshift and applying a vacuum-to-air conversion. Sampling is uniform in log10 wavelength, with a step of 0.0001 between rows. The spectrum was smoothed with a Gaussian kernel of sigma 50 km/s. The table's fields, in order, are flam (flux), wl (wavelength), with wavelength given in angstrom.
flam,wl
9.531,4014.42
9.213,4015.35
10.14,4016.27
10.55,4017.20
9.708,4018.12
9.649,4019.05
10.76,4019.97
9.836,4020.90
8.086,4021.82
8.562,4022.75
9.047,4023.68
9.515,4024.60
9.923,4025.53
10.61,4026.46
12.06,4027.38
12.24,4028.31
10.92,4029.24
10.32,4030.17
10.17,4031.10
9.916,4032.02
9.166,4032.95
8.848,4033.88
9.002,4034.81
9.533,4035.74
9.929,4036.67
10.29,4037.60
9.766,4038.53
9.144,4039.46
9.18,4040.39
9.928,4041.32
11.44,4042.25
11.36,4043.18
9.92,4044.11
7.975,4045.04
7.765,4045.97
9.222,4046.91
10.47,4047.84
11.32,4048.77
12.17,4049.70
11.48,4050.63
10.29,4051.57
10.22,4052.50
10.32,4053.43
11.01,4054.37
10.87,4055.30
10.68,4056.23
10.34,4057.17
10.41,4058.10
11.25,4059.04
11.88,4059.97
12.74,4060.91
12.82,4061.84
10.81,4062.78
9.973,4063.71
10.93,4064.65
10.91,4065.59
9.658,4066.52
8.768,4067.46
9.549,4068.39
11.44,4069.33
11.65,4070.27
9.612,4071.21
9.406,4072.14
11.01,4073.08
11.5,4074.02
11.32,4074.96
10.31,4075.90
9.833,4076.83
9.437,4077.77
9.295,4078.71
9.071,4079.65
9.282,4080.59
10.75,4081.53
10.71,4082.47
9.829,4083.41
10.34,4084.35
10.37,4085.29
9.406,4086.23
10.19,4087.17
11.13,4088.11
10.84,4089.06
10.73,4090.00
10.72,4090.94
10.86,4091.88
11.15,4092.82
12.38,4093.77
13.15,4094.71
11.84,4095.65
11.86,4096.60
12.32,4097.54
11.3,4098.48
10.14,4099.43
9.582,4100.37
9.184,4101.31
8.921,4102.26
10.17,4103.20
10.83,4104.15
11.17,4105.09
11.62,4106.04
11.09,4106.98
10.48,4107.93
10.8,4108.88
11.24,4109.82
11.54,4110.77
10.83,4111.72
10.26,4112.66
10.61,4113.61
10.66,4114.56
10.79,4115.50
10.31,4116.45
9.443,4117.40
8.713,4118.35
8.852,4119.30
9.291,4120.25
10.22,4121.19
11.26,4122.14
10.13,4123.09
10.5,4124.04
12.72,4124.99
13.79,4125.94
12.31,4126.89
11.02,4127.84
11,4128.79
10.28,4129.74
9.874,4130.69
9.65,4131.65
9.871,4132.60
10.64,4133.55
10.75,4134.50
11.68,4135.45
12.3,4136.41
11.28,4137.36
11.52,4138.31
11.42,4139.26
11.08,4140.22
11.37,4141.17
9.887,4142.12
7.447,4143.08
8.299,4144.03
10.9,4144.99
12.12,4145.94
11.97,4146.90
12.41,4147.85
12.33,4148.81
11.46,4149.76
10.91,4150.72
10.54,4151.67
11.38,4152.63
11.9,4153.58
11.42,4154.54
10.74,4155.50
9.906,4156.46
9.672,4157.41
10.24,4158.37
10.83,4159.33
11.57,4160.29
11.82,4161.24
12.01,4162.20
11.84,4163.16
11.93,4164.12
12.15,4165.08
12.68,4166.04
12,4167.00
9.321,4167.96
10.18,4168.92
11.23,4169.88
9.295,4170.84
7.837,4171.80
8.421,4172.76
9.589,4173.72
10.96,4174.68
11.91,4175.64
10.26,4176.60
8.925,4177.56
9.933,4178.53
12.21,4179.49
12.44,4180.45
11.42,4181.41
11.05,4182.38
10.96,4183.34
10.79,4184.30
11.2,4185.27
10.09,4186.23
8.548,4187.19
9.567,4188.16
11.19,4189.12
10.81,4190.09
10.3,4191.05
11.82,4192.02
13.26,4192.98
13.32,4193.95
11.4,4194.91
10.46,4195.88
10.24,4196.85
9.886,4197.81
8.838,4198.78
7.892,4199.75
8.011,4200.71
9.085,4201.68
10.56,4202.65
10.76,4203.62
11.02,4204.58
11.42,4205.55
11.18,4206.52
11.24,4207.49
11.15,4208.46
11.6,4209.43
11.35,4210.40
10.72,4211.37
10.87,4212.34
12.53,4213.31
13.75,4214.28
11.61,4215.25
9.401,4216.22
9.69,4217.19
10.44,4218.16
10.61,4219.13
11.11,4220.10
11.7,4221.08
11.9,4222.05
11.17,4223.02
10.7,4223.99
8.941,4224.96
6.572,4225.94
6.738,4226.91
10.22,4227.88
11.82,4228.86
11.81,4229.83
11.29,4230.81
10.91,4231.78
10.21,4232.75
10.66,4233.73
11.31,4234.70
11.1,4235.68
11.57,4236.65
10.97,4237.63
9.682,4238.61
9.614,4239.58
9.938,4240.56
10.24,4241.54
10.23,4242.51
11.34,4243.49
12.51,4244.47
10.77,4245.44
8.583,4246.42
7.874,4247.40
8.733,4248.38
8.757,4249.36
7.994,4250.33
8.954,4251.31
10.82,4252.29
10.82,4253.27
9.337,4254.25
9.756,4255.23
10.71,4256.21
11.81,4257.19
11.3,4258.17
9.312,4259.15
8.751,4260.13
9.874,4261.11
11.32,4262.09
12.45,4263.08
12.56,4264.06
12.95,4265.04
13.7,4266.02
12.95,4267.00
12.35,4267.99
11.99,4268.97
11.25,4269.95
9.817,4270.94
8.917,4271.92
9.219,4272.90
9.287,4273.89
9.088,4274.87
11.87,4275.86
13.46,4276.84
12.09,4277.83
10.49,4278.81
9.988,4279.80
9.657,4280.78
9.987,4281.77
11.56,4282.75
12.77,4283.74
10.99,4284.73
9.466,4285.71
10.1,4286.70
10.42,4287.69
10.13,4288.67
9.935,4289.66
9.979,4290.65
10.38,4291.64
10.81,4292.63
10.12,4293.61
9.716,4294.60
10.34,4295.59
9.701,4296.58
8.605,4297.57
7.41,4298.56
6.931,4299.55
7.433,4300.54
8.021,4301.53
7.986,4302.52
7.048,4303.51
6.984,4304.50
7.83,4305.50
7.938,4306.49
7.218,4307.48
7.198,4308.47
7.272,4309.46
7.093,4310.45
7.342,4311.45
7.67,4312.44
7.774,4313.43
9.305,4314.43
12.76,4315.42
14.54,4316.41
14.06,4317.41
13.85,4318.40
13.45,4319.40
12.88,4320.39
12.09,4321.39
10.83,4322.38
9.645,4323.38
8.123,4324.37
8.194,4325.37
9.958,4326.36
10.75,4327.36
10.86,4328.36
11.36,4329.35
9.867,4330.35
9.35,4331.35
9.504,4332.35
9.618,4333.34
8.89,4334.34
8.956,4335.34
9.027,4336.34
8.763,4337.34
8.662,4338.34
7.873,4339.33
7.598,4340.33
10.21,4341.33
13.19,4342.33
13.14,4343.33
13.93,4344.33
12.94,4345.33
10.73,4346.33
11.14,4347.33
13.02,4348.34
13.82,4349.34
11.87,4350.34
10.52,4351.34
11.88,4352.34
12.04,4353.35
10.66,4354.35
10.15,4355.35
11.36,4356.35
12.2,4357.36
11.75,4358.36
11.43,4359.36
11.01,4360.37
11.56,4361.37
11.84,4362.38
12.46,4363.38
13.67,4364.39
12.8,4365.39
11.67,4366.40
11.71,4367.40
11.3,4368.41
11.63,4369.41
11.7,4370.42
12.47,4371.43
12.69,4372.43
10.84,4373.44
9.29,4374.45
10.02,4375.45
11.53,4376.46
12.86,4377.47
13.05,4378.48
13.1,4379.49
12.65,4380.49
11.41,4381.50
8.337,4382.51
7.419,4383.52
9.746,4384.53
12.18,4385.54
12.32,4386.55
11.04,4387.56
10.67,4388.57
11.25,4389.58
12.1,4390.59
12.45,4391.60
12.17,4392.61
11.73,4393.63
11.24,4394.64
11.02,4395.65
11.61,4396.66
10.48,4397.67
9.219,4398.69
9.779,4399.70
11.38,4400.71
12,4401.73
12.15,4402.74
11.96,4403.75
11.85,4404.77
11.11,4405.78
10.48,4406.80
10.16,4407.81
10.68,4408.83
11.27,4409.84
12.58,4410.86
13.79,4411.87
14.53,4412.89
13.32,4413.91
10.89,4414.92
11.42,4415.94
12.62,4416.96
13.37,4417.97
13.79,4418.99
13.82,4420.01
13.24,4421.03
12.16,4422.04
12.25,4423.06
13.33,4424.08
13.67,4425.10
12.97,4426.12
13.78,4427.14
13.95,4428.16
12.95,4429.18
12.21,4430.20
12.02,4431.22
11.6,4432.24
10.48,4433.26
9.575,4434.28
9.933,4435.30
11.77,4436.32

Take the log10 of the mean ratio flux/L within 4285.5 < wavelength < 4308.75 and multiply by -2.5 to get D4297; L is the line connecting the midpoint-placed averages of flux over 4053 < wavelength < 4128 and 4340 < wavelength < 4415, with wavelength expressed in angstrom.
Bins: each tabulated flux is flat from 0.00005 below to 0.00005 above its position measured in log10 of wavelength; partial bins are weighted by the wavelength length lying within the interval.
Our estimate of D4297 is 0.271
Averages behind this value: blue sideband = 10.7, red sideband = 11.6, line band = 8.83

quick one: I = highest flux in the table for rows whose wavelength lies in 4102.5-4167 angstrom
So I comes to 13.79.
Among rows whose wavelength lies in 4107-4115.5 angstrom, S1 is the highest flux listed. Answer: 11.54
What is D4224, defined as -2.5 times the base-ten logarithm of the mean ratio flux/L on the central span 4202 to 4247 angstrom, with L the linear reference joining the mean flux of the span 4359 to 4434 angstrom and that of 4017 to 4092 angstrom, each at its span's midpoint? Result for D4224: 0.03 mag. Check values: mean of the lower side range 10.3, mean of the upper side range 11.8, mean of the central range 10.7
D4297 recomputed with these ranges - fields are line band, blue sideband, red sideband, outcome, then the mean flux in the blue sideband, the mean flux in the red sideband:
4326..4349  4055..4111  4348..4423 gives 0.11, 10.7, 11.7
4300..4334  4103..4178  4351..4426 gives 0.19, 10.8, 11.7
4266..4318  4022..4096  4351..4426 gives 0.16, 10.4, 11.7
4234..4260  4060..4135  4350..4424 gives 0.10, 10.6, 11.7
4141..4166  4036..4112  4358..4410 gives -0.03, 10.6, 11.4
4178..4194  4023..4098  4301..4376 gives -0.05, 10.5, 10.5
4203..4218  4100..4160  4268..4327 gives -0.09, 10.7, 9.87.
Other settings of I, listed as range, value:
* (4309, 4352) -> 14.54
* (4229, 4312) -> 13.7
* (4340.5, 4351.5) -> 13.93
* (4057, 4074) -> 12.82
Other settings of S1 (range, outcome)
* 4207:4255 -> 13.75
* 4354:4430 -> 14.53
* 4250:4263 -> 11.81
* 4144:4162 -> 12.41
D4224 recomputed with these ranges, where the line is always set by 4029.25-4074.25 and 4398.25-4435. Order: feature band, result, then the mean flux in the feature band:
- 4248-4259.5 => 0.148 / 9.88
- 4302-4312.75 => 0.485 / 7.41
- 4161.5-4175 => 0.022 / 10.7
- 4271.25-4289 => 0.091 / 10.5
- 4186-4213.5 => 0.042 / 10.6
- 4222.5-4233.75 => 0.115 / 10.1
